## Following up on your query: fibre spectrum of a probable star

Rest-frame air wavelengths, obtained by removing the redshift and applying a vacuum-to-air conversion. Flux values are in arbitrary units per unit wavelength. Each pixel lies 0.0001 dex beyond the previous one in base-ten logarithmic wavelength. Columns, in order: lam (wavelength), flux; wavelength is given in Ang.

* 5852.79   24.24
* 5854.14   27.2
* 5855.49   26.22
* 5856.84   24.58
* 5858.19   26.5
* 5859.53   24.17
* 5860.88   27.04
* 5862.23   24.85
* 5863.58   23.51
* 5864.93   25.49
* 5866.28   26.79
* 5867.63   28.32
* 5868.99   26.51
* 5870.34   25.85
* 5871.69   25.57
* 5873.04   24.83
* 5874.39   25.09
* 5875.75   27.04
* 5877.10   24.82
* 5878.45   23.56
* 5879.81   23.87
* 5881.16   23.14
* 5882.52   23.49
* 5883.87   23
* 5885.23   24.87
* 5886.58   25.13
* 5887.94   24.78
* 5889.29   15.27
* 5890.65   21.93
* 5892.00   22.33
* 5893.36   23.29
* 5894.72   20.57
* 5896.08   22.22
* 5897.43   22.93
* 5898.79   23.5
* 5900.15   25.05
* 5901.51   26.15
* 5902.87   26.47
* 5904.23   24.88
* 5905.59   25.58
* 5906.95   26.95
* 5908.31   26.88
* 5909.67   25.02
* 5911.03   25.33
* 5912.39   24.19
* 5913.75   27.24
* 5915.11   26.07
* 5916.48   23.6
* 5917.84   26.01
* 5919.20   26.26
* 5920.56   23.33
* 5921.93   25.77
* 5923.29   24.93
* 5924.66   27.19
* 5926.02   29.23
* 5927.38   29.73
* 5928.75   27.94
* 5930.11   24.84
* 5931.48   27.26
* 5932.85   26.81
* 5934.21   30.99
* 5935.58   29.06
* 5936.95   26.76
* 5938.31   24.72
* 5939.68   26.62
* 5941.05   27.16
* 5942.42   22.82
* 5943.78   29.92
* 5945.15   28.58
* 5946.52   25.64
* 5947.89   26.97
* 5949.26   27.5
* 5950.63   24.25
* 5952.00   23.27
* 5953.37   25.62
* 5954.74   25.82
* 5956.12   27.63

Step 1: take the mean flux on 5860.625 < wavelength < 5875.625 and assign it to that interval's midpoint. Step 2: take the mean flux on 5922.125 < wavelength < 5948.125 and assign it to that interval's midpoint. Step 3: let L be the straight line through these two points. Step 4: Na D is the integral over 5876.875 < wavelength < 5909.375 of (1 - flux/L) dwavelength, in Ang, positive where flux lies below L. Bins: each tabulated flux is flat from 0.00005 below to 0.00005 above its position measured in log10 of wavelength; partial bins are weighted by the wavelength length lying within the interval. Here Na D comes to 3.1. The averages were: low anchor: 25.8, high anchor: 27.2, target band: 23.8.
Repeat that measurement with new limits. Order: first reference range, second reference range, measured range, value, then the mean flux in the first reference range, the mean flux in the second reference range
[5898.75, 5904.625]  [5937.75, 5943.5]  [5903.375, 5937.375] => -1.3 Ang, 25.4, 25.7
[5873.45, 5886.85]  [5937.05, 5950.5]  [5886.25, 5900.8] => 1.4 Ang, 24.4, 26.6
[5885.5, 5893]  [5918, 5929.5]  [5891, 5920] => -0.5 Ang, 22.1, 26.8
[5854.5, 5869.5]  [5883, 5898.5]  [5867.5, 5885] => -0.5 Ang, 25.8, 22.4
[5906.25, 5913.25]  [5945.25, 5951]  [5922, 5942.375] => -0.8 Ang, 25.7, 26.4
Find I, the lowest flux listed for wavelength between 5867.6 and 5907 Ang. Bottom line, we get 15.27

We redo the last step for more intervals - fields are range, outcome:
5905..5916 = 24.19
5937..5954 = 22.82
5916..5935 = 23.33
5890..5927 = 20.57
